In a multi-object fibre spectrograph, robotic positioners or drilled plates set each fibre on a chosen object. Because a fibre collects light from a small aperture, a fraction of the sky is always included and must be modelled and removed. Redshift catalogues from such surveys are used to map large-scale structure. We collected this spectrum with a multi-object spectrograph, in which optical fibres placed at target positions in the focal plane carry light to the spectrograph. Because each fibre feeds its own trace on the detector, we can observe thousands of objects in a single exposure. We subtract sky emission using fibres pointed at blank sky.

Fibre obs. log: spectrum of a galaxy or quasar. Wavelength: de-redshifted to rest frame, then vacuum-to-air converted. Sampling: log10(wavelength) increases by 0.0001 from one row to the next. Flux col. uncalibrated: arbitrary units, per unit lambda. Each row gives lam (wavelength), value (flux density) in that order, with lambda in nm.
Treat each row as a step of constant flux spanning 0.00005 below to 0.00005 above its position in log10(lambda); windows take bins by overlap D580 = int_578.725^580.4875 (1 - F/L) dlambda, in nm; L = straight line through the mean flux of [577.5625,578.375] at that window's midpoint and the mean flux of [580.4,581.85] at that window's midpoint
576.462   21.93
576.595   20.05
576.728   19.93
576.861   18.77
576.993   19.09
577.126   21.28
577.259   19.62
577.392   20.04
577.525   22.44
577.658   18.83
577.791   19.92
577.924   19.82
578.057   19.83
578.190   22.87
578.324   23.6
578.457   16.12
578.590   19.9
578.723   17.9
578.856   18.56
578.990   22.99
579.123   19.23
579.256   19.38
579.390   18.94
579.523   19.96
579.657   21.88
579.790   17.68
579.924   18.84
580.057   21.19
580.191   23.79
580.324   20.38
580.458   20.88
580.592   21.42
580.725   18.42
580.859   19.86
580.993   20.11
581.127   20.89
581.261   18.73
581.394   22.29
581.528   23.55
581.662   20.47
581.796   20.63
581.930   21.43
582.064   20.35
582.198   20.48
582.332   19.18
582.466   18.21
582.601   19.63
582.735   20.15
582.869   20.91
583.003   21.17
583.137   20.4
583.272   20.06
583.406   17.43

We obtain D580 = 0.05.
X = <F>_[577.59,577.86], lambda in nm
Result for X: 19.4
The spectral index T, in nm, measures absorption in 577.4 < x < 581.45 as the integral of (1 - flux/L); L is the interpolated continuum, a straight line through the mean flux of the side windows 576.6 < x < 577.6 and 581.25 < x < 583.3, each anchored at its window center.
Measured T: 0.02 nm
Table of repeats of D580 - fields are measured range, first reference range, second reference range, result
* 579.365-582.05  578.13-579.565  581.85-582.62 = -0.09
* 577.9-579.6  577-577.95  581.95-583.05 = 0.02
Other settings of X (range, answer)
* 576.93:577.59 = 20.5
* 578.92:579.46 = 20.1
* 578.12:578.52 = 20.9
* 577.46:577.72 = 20.7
